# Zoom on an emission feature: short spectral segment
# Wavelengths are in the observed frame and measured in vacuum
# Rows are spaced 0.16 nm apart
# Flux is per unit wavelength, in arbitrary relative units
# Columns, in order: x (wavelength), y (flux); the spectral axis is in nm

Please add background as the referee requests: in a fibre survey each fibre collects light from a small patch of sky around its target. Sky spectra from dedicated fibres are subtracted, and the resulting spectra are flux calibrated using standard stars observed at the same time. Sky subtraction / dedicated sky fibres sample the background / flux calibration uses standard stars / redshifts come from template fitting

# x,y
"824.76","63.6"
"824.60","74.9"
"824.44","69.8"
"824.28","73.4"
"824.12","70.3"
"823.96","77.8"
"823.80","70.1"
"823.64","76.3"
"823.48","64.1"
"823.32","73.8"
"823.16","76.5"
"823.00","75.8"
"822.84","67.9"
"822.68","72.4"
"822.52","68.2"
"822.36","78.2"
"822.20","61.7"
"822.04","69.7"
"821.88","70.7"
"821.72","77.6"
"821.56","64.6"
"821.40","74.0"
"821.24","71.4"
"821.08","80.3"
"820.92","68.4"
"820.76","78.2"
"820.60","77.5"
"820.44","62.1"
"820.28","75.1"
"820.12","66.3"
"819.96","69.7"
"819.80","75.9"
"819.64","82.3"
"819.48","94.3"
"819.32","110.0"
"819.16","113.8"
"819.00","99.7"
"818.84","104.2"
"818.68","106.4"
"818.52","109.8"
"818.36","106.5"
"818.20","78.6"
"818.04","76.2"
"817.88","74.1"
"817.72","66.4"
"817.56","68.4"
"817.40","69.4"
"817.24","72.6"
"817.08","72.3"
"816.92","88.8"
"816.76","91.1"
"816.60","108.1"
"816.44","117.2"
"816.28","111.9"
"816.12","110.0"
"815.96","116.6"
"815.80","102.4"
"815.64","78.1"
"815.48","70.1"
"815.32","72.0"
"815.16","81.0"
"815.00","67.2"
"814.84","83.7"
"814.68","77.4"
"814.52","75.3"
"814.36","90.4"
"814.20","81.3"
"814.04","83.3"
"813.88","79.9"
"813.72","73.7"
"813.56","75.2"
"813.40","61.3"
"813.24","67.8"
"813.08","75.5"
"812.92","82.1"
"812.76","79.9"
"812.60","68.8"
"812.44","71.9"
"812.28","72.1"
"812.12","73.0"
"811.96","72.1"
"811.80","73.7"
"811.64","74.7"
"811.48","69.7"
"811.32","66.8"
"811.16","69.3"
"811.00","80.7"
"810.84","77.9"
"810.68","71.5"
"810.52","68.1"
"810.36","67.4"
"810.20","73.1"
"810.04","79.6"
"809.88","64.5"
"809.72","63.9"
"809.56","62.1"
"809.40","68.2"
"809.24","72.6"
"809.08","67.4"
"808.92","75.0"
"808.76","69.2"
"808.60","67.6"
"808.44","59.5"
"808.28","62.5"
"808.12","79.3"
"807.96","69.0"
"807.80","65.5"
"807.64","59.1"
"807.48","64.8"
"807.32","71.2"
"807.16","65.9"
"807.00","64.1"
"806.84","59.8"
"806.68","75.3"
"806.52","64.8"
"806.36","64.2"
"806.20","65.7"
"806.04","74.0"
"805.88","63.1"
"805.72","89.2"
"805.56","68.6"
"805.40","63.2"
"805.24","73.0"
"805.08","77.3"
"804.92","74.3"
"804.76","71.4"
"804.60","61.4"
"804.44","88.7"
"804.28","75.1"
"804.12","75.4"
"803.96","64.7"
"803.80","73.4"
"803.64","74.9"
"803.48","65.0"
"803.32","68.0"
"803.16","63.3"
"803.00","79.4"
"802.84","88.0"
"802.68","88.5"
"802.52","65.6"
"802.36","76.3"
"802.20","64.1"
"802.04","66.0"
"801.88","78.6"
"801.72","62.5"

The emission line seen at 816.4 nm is H-alpha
